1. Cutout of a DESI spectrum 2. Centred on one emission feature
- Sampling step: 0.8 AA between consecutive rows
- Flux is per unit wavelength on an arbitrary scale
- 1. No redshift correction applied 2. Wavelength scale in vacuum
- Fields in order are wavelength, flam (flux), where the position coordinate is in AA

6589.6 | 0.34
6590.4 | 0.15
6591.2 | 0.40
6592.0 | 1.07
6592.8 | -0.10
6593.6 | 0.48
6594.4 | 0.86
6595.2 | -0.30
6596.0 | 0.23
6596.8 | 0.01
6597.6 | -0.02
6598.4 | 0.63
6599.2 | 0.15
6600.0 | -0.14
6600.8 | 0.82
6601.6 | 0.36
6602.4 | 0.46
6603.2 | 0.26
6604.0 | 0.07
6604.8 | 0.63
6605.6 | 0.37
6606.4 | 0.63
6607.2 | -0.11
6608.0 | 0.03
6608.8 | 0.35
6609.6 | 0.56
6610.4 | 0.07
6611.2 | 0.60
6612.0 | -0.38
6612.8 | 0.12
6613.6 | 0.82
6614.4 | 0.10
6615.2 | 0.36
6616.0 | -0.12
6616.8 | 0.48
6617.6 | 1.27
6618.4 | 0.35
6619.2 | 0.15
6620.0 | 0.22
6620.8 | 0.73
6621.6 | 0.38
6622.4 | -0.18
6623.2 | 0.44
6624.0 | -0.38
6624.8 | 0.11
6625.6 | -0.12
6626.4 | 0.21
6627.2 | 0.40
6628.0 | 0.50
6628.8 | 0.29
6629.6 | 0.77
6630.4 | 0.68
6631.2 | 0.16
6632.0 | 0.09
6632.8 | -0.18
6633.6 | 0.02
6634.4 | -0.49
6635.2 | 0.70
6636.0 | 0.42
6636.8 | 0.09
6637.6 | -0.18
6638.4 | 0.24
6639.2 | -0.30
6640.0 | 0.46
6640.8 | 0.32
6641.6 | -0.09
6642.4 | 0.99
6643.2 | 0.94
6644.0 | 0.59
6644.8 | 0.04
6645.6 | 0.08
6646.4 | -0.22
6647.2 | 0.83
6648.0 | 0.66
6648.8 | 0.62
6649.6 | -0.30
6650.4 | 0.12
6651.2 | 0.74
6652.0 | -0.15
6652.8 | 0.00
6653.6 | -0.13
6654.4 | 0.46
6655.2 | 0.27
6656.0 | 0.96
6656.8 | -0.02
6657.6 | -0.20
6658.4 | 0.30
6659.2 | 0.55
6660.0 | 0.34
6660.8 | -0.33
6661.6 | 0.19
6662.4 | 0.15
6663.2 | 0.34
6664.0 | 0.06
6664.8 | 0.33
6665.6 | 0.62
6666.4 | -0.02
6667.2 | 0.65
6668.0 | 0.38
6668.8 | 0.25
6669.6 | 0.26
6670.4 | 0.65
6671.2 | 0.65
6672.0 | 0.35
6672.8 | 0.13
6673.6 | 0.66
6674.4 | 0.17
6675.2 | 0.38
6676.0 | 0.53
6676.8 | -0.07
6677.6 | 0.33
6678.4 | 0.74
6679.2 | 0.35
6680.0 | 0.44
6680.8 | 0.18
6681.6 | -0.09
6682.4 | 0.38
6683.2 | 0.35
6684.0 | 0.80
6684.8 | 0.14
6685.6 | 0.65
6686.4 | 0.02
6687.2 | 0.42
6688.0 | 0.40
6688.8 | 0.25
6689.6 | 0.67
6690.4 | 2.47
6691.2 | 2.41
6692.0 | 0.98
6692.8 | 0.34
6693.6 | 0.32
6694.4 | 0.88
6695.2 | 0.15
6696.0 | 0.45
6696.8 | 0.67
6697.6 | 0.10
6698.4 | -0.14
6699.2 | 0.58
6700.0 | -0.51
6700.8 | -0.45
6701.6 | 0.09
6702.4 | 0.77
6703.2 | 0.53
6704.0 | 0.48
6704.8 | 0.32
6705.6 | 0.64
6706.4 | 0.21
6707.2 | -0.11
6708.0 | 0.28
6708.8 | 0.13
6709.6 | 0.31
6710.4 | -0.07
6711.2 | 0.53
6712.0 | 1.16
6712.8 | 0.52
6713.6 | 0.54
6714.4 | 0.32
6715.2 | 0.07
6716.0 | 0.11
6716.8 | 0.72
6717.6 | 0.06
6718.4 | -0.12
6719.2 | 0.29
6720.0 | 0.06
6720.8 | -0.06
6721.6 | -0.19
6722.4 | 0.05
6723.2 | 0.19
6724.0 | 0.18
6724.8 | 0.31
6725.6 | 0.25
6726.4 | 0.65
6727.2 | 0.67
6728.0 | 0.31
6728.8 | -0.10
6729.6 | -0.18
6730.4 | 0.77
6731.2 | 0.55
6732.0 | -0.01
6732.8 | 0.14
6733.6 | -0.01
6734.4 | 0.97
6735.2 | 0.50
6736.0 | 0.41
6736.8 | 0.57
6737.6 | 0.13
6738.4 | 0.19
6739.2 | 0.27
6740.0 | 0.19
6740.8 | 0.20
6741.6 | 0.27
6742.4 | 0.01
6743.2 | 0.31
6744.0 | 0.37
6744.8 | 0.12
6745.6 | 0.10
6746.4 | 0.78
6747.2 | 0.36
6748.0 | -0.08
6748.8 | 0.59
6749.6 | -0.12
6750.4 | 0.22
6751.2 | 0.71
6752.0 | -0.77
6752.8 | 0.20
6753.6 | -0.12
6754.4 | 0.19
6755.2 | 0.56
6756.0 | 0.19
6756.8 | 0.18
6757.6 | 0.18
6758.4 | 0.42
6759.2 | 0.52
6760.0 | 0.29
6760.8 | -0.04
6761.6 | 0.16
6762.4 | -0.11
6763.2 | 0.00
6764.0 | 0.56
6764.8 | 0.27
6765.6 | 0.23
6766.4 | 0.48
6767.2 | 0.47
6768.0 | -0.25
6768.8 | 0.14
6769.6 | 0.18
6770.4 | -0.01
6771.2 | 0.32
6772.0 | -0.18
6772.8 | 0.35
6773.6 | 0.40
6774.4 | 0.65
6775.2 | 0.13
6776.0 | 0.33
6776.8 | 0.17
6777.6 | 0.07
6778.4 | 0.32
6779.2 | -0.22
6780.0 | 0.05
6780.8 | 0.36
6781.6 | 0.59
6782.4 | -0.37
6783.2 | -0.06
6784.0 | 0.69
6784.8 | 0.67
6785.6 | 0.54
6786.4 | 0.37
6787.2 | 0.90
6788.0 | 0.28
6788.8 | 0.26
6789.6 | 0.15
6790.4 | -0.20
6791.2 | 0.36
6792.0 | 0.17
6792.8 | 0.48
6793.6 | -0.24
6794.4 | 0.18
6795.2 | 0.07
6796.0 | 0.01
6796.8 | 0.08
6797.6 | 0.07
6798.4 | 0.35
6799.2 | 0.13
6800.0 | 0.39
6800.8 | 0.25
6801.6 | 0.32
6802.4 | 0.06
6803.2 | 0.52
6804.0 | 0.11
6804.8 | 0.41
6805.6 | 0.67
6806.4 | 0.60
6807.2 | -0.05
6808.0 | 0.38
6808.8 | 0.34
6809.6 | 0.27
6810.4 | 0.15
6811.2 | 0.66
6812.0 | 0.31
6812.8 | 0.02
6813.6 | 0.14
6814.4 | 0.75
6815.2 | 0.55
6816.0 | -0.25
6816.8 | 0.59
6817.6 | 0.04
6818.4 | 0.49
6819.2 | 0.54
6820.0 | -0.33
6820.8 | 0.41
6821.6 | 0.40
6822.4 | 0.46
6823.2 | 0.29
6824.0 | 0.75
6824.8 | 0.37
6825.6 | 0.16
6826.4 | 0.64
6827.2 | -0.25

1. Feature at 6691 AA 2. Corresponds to H-alpha 6563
